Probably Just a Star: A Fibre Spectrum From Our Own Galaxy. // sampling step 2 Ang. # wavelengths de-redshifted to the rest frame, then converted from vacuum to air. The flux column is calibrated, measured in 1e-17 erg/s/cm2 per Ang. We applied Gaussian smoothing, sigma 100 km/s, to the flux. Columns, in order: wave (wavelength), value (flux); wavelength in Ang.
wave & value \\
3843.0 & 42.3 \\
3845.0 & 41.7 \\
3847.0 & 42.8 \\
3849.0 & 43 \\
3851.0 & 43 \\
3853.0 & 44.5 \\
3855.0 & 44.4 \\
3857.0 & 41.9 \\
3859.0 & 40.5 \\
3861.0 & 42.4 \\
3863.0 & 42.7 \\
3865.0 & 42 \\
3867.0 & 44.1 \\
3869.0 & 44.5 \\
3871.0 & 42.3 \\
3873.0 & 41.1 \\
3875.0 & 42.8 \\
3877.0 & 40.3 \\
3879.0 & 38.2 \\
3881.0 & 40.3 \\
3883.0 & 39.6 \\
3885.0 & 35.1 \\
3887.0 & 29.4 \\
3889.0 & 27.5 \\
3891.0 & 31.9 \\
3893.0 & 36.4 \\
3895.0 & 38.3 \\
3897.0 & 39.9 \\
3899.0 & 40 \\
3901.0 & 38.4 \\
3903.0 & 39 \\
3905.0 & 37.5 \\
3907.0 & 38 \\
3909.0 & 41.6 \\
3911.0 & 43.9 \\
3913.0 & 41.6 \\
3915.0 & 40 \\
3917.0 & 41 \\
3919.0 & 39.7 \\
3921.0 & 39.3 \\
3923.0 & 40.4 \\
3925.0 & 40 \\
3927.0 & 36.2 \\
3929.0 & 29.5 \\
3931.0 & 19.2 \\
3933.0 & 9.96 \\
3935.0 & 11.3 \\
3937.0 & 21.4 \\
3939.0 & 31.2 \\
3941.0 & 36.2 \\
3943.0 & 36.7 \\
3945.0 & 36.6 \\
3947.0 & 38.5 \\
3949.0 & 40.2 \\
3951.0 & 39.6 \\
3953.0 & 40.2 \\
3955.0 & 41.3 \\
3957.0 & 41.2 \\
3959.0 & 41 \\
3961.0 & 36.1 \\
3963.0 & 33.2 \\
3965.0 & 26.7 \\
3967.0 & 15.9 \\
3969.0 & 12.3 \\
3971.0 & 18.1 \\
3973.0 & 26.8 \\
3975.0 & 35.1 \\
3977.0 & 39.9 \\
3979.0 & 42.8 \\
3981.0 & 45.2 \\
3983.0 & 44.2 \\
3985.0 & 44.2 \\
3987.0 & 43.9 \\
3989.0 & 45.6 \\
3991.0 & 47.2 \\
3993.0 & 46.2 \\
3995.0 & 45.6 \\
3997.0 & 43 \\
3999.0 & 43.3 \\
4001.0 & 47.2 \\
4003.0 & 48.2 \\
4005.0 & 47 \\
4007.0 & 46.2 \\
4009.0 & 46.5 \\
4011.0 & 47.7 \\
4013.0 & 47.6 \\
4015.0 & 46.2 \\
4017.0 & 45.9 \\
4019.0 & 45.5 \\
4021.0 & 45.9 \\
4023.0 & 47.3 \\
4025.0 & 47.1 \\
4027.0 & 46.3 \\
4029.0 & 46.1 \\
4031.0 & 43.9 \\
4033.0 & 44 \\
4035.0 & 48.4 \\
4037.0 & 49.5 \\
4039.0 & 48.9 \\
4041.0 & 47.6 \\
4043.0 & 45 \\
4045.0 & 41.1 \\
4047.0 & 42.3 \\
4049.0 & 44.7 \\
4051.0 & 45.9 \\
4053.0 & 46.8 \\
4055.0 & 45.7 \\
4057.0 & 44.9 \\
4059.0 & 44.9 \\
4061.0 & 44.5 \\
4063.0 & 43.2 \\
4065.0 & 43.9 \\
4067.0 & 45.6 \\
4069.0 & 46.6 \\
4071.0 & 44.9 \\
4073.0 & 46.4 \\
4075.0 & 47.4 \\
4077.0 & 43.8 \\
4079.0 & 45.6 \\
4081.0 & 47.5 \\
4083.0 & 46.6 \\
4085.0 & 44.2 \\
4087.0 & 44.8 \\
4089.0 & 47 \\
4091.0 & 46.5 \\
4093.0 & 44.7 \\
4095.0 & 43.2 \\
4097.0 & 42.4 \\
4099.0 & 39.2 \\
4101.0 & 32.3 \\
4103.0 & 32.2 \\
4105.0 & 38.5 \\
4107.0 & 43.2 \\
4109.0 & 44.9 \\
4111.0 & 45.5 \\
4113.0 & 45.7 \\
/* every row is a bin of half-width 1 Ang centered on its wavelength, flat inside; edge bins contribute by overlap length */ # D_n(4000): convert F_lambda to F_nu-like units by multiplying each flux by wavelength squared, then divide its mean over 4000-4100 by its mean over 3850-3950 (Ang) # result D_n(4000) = 1.32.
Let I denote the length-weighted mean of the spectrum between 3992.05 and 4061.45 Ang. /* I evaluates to 45.9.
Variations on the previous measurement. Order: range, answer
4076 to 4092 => 45.8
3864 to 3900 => 38.5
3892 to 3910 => 38.8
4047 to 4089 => 45.4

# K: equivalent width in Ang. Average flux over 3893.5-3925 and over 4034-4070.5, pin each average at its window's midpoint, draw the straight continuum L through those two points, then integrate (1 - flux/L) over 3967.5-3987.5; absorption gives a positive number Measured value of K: 3.8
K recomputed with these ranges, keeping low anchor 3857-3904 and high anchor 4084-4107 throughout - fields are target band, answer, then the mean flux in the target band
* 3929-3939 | 5.3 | 18.4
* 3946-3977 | 5.7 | 32.7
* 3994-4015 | -3.0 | 46.2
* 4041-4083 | -4.2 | 45.1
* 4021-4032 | -1.5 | 46.1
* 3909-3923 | -0.5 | 40.9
